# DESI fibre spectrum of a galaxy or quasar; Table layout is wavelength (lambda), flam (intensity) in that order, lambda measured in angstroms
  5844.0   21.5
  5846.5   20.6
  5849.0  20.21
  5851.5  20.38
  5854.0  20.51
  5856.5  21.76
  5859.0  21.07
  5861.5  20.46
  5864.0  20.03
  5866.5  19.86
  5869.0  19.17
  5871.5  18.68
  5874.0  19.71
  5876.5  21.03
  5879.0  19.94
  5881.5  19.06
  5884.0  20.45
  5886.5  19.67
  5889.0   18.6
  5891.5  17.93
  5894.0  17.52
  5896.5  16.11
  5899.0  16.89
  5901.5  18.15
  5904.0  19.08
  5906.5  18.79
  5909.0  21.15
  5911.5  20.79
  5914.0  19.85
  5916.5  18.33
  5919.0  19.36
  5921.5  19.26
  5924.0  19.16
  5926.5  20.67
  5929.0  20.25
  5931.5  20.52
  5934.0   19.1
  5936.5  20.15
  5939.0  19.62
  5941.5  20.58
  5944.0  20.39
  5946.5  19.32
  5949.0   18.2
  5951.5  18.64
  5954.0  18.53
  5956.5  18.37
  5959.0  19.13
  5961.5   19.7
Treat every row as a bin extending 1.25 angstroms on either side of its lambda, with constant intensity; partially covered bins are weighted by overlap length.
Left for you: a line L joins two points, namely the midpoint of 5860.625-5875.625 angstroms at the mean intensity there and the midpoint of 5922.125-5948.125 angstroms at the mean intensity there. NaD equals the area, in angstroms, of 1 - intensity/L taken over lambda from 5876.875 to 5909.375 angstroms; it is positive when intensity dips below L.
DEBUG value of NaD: 1.7 angstroms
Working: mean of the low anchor 19.7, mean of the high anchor 19.9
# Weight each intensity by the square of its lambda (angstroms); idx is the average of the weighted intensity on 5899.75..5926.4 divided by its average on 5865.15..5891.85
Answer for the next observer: 1.0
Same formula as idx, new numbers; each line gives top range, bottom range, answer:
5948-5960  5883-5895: 1.01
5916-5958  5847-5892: 1.00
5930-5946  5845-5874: 1.02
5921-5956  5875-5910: 1.05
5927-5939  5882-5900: 1.11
